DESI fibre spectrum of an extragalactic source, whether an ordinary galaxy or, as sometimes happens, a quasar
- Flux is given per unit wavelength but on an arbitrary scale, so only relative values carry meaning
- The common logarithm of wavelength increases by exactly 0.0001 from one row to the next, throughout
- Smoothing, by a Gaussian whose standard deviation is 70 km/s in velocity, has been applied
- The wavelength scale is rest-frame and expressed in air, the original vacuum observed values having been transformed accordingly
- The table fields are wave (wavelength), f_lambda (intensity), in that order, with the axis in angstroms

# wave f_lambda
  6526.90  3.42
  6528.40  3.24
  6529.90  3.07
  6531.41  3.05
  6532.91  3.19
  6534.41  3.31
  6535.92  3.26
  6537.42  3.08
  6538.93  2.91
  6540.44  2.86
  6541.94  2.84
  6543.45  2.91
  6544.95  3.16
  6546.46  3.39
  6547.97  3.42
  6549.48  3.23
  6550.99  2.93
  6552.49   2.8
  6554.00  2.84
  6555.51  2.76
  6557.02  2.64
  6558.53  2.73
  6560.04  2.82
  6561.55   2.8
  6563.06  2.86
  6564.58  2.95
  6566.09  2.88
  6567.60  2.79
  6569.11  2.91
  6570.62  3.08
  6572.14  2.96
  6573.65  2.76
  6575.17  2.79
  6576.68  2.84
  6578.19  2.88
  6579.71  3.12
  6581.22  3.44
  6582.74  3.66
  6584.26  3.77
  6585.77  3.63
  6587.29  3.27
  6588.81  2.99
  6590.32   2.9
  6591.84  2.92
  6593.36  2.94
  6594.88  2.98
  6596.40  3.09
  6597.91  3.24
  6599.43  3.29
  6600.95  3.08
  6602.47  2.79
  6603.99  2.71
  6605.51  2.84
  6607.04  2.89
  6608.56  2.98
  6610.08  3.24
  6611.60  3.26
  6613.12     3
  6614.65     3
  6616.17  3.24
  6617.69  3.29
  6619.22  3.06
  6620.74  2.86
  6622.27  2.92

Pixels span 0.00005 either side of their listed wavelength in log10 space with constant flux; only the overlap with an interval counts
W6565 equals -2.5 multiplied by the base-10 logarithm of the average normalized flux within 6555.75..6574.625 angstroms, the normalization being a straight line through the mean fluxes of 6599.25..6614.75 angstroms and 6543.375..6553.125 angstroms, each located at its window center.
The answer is 0.09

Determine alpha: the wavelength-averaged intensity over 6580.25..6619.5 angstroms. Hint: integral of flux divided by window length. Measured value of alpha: 3.14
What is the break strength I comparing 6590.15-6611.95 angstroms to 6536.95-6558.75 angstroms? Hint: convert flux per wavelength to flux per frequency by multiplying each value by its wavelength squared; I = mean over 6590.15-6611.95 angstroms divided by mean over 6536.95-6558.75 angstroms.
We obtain 1.03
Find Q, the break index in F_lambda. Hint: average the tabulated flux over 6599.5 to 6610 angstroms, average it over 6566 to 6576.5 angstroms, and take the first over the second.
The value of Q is 1.0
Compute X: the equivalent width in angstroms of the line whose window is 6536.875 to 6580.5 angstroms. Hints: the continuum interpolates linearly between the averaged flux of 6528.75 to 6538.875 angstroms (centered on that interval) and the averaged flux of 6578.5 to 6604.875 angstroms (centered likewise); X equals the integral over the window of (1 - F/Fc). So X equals 3.09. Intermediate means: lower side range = 3.15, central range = 2.93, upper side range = 3.16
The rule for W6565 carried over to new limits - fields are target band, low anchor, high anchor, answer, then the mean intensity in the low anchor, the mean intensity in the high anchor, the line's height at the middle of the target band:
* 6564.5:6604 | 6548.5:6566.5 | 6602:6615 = -0.06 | 2.86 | 2.97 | 2.92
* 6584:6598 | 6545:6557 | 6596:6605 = -0.04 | 3.03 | 3.03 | 3.03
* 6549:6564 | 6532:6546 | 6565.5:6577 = 0.05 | 3.07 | 2.88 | 2.96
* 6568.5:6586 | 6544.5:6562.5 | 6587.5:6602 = -0.05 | 2.96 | 3.05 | 3.01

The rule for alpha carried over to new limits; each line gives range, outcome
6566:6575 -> 2.89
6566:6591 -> 3.11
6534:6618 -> 3.03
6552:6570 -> 2.82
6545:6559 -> 2.98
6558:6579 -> 2.86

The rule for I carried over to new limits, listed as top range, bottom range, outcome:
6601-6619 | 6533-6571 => 1.04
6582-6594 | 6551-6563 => 1.18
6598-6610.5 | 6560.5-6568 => 1.06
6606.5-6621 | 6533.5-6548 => 1.02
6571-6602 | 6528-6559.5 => 1.05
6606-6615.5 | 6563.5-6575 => 1.07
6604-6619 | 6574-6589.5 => 0.96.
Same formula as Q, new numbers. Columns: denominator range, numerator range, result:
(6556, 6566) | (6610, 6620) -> 1.12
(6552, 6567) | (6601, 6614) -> 1.06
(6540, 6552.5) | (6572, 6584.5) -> 1.01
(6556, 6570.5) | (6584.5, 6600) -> 1.11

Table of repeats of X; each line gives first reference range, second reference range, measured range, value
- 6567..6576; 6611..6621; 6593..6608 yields 0.2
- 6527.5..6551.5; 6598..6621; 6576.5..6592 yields -0.9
